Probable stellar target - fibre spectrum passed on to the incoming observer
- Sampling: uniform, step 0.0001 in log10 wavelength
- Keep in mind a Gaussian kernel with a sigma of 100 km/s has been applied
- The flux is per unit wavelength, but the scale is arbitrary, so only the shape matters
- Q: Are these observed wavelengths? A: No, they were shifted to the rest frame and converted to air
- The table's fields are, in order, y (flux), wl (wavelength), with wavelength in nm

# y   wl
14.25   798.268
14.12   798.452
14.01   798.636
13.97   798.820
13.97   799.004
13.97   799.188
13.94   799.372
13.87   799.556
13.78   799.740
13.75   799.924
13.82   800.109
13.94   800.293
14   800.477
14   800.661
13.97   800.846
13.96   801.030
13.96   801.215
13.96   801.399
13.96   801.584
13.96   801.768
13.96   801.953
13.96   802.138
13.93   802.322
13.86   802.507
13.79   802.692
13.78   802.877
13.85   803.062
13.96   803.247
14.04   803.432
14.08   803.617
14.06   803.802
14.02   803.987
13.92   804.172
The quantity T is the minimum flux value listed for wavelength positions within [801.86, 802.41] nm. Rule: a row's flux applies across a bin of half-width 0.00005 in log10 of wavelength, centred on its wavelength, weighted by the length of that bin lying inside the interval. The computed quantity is 13.93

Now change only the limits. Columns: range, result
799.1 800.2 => 13.75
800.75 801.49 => 13.96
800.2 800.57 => 13.94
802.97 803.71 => 13.85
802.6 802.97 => 13.78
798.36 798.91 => 13.97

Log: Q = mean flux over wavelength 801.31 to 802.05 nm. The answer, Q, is 13.9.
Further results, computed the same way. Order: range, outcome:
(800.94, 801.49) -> 14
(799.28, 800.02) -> 13.8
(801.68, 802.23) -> 14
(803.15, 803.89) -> 14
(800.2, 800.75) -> 14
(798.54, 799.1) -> 14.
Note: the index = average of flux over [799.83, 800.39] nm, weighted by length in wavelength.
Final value 13.8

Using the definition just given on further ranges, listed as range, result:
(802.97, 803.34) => 13.9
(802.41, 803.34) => 13.8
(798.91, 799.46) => 14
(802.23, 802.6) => 13.9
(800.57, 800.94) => 14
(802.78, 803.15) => 13.8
